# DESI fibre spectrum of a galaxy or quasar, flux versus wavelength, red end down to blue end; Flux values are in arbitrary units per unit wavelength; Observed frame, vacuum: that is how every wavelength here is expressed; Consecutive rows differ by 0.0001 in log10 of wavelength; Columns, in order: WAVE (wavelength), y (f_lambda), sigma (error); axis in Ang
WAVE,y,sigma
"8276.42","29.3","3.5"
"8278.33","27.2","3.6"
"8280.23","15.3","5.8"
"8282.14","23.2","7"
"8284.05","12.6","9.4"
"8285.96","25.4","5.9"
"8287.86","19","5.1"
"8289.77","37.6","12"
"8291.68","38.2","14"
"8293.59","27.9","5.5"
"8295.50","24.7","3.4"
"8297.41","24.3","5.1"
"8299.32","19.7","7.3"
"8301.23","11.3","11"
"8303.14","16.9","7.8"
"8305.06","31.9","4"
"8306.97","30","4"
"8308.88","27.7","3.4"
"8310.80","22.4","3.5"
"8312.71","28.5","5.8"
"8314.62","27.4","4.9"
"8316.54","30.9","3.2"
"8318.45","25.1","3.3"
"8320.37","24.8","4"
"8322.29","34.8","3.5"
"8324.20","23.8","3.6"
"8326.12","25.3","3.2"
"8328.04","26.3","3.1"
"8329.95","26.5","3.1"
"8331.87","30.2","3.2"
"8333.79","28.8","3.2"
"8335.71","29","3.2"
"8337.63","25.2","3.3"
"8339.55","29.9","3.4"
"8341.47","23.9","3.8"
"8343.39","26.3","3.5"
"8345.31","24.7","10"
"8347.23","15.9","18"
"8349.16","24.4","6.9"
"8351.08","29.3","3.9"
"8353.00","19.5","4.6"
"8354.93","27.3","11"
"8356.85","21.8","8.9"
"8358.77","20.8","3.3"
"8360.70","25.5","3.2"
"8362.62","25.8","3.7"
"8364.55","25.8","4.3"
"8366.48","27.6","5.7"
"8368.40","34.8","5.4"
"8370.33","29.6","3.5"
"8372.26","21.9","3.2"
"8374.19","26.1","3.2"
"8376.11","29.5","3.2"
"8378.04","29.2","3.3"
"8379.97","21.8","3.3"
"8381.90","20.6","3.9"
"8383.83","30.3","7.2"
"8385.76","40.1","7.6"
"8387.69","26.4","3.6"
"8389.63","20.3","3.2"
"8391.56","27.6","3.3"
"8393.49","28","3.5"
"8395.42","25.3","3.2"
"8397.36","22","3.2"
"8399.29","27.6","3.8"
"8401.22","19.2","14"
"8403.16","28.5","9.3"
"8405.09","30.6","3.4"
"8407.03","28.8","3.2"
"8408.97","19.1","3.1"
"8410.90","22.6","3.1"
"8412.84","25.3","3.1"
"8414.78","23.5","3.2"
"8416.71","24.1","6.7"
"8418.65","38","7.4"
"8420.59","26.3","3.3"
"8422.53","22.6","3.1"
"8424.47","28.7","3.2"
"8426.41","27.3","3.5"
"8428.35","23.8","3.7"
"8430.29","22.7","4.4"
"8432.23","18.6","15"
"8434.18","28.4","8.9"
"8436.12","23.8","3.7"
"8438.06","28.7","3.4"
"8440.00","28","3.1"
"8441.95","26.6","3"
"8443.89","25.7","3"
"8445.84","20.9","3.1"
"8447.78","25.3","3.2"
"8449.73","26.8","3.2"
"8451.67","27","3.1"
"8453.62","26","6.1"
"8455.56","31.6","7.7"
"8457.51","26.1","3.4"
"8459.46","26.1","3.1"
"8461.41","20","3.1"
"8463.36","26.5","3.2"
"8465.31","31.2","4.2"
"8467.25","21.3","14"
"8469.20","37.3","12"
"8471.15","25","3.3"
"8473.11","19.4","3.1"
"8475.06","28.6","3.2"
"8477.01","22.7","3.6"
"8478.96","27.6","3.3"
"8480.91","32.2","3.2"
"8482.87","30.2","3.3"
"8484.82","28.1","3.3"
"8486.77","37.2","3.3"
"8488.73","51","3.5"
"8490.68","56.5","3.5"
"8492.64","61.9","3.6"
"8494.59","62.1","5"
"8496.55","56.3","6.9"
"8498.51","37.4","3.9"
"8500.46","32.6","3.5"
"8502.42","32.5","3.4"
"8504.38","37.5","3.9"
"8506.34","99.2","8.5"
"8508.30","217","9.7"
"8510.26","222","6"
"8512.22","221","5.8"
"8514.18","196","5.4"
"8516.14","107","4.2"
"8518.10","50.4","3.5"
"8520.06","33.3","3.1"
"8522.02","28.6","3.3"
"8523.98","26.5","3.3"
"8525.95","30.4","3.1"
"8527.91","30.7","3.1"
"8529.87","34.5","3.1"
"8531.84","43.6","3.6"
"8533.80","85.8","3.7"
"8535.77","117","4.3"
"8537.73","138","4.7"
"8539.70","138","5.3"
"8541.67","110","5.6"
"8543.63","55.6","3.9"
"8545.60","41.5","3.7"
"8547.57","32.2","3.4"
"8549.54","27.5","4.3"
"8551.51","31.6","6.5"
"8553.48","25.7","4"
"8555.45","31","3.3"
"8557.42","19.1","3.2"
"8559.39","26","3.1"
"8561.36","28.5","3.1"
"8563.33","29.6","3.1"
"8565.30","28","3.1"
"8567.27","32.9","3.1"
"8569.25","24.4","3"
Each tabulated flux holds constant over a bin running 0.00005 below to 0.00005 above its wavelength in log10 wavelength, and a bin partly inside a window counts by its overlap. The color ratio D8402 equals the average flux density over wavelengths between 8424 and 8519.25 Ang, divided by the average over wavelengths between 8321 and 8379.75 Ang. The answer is 1.89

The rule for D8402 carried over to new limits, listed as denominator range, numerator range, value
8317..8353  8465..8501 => 1.41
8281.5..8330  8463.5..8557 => 2.42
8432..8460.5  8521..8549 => 2.47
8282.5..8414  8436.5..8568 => 2.00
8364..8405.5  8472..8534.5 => 2.41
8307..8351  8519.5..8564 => 1.92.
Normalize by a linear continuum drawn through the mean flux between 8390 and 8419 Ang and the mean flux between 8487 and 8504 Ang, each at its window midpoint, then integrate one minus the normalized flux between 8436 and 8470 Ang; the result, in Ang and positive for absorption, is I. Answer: 9.8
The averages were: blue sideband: 25.6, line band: 26.6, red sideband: 47.9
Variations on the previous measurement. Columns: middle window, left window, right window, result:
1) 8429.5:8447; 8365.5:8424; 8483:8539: 7.94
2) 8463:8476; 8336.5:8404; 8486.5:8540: 7.53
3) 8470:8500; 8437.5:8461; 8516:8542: 4.81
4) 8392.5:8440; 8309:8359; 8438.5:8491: 3.59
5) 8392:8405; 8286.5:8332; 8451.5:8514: 4.99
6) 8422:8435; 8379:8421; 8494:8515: 6.45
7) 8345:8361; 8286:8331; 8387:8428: 1.82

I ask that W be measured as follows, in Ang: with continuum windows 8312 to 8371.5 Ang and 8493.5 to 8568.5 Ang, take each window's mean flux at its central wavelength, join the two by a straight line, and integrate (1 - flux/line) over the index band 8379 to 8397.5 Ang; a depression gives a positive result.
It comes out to 5.1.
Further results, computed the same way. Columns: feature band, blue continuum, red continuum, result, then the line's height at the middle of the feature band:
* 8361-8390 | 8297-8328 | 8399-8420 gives -1.8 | 25.8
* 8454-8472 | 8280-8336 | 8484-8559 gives 9.6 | 58.2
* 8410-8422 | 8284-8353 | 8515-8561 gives 3.8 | 38.9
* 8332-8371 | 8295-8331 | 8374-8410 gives 0.0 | 25.9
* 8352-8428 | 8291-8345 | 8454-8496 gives 9.1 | 29.7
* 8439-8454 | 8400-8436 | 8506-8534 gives 6.3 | 44.9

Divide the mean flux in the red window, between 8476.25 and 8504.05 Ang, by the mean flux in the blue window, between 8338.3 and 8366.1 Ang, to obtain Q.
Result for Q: 1.66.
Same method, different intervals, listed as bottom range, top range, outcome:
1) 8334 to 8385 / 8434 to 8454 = 1.01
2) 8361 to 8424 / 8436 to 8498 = 1.20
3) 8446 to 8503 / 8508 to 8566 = 2.17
